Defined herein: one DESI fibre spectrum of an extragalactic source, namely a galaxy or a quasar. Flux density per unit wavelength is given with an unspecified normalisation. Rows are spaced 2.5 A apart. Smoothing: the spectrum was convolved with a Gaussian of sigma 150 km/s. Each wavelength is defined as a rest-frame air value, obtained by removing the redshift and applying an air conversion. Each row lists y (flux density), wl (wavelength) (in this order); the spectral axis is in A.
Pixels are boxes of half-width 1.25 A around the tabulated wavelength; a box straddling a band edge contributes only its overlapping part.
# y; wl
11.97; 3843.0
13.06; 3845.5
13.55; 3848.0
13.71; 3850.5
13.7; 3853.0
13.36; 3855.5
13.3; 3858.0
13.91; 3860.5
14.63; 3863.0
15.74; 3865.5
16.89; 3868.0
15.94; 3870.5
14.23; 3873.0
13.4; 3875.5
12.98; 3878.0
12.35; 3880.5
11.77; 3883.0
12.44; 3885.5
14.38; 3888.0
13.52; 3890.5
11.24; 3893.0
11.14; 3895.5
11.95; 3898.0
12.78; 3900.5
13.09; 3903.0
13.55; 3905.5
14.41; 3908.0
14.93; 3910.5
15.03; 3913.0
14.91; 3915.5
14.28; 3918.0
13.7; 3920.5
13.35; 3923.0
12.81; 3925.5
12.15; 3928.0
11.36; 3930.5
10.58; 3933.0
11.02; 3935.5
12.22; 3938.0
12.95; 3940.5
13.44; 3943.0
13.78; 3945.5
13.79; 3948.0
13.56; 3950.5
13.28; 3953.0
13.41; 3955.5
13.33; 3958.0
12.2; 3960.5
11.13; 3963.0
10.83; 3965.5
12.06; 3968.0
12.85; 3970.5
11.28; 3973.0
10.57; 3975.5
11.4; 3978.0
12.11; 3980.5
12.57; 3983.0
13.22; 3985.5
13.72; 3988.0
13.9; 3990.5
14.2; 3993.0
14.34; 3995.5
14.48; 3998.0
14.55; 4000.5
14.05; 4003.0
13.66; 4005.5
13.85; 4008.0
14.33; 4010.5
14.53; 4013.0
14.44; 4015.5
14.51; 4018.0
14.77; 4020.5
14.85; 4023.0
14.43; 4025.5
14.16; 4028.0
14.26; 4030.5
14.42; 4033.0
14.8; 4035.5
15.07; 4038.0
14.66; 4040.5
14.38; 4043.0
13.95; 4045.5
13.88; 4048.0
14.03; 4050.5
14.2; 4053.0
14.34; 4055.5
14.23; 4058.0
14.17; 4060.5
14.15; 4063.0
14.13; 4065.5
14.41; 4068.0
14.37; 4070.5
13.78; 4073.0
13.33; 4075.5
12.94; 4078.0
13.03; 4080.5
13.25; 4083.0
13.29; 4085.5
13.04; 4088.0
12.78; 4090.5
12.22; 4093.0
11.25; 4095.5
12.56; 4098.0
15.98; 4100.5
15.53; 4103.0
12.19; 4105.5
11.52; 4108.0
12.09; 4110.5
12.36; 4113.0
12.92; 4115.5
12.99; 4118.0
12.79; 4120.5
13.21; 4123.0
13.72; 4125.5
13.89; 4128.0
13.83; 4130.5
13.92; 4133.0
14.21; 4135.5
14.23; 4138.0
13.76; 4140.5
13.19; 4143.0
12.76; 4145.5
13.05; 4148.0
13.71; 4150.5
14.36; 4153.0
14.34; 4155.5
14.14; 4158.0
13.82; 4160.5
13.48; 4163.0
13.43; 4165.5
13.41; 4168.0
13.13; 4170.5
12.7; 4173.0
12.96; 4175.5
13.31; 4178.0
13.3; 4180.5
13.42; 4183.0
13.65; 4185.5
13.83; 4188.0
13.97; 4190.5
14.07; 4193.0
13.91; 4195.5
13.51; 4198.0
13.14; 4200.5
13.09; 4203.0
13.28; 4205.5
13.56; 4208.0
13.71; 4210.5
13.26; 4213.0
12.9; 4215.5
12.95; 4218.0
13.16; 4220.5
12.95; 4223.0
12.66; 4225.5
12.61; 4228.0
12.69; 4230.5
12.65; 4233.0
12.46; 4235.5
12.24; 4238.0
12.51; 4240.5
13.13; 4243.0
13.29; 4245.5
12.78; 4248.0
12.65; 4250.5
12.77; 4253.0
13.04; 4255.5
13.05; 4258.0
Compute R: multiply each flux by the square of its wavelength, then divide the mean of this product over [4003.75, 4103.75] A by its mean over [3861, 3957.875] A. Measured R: 1.13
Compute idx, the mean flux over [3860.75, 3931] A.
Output 13.6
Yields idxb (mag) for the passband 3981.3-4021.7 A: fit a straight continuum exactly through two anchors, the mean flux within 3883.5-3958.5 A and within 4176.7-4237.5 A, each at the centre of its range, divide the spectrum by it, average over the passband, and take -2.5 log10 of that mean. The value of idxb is -0.07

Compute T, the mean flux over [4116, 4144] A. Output 13.6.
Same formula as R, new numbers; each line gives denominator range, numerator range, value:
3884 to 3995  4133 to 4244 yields 1.17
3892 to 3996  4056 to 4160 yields 1.14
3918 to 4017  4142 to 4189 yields 1.14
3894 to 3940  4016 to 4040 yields 1.19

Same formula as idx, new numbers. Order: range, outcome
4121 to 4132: 13.6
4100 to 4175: 13.5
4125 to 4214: 13.6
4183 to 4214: 13.6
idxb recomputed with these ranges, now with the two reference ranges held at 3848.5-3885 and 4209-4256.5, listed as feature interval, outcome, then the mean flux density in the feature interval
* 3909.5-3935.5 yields 0.05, 13.2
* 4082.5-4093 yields 0.03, 13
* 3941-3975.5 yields 0.09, 12.6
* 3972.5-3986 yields 0.15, 11.8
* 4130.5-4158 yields -0.05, 13.8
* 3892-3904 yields 0.15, 12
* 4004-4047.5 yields -0.07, 14.4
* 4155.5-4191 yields -0.04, 13.5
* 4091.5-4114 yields 0.03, 12.9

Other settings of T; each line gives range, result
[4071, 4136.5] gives 13.2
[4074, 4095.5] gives 12.9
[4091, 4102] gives 13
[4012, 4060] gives 14.4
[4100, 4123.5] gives 13.1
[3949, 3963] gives 13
